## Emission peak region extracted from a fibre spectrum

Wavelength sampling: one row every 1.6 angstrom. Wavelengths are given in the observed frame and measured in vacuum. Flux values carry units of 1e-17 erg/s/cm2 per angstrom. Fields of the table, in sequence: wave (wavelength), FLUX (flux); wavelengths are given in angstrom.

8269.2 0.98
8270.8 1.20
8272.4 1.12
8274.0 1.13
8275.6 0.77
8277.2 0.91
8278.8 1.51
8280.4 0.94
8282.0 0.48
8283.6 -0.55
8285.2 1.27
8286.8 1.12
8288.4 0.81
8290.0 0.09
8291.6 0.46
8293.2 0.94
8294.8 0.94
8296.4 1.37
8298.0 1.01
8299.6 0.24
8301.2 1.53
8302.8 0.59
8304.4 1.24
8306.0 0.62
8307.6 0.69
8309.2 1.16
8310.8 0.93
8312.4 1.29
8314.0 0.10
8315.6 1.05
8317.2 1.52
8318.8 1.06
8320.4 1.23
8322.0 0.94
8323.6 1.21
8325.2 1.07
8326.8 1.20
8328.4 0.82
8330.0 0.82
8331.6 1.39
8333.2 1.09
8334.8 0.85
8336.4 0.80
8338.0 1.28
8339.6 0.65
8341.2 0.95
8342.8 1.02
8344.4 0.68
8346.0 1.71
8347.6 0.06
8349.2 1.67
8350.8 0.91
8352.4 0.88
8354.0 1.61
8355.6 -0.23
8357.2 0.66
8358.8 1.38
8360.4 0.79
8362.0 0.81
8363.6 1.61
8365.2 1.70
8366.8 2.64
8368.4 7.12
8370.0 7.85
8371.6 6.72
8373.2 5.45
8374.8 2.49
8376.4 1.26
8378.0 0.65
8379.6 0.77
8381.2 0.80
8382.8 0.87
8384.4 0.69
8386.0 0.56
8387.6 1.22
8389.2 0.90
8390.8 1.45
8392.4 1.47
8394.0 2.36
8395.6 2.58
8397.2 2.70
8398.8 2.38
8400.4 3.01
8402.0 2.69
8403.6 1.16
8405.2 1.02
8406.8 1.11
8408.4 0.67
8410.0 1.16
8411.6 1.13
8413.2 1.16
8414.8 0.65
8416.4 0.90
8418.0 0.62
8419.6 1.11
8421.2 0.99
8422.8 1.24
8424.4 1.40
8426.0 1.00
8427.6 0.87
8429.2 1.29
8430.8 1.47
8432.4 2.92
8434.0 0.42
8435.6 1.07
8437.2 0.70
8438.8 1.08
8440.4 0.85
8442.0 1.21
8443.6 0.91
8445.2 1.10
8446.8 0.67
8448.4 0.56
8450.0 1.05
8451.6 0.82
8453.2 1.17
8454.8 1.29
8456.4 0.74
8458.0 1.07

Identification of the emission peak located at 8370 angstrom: H-alpha 6563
